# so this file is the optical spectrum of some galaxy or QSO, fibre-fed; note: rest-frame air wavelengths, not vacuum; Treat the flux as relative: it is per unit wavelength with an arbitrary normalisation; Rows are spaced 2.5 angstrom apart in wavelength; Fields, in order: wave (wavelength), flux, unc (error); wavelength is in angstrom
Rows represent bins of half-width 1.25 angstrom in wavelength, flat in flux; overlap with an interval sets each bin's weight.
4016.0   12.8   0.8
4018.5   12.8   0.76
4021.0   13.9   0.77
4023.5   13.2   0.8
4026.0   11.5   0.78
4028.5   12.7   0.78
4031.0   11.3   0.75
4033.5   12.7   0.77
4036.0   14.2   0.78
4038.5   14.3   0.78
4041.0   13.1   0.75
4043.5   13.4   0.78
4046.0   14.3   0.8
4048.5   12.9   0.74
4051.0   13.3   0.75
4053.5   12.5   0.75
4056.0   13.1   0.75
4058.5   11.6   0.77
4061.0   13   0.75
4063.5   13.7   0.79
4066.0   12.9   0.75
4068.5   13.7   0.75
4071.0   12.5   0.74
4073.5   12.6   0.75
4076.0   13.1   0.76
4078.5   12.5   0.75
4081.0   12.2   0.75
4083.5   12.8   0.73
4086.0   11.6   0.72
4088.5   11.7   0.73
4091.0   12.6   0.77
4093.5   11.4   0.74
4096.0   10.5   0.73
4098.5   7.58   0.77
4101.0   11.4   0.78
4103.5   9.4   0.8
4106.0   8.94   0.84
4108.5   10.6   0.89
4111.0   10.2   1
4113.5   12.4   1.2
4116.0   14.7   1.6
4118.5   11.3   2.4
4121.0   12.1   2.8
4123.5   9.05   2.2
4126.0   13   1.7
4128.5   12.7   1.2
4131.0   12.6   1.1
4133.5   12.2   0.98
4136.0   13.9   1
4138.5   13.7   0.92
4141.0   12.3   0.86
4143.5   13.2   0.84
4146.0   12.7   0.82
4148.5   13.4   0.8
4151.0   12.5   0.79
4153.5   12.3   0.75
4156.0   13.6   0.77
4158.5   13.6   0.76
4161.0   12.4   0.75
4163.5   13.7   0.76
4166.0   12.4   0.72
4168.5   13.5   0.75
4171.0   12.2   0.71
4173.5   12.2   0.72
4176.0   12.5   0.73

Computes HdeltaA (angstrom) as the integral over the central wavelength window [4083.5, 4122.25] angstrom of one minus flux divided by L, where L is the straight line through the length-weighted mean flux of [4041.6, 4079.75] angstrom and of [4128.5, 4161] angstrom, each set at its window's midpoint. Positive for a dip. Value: 5.5 angstrom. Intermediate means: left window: 13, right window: 13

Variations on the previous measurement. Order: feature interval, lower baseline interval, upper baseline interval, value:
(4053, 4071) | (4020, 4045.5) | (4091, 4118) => -1.15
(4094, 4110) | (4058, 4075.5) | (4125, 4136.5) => 3.78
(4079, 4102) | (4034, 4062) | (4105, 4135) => 1.84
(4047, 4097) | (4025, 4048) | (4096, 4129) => -1.81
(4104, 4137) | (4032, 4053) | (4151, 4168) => 3.49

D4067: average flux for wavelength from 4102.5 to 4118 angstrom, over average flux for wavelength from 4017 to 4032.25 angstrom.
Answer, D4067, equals 0.9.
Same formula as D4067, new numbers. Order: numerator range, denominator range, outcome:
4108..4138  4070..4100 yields 1.03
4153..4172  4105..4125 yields 1.16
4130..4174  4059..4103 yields 1.07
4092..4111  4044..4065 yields 0.77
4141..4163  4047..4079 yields 1.00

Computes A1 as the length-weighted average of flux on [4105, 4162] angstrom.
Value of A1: 12.3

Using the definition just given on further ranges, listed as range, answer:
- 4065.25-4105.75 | 11.7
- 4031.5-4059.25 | 13.2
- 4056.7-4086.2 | 12.7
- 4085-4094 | 11.9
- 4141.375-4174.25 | 12.9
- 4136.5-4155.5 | 12.9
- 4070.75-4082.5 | 12.6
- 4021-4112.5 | 12.2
